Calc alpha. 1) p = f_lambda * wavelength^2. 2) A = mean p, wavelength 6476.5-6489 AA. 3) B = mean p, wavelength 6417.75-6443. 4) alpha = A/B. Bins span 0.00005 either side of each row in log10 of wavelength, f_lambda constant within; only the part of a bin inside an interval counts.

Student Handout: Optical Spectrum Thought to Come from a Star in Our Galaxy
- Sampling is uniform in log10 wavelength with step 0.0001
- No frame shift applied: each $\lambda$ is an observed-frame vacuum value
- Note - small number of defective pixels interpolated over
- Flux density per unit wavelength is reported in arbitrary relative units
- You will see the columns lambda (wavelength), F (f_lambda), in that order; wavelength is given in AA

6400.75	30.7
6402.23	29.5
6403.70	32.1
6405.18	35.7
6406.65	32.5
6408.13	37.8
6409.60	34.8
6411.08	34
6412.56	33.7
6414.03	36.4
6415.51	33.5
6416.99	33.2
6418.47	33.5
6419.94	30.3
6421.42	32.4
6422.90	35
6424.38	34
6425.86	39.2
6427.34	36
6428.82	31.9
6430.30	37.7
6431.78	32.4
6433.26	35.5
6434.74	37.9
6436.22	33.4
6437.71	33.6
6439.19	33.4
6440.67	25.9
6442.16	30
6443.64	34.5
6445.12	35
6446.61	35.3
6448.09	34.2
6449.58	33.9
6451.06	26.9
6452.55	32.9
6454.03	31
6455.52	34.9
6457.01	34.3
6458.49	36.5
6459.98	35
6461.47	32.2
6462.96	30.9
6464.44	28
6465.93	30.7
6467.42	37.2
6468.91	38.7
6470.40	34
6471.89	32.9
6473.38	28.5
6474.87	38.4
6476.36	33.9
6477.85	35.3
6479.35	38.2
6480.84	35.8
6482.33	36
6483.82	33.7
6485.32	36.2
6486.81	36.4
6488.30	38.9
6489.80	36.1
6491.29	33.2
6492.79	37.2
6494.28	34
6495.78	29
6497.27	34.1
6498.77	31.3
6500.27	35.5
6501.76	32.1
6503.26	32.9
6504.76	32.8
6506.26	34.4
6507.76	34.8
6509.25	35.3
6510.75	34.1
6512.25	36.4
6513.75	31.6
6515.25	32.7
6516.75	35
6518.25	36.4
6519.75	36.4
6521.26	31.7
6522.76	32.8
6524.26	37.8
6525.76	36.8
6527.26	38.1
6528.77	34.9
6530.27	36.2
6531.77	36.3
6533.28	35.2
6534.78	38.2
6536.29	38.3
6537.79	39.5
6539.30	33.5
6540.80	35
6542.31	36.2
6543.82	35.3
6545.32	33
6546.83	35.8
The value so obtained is 1.1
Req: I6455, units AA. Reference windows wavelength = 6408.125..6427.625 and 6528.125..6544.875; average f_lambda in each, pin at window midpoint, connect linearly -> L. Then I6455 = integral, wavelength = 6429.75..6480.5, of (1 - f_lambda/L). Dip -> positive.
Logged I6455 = 2.0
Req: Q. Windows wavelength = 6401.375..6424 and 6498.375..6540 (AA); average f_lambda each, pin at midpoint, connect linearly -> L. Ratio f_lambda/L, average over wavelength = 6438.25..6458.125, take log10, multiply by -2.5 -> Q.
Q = 0.05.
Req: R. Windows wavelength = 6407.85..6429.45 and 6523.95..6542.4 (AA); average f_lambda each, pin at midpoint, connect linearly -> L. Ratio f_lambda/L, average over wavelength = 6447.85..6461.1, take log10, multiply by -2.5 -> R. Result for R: 0.06 mag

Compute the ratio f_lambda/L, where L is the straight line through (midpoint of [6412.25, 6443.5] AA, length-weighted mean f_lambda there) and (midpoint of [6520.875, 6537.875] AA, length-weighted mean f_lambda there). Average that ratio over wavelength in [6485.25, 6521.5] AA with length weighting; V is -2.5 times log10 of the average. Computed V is 0.04 mag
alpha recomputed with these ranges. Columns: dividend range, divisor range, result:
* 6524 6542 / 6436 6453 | 1.16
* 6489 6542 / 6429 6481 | 1.06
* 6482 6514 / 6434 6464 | 1.06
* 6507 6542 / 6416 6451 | 1.08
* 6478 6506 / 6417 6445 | 1.05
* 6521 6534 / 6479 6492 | 1.00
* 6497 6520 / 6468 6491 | 0.97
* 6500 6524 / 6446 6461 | 1.04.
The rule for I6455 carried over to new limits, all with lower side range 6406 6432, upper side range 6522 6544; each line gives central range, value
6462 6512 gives 1.77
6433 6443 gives 0.58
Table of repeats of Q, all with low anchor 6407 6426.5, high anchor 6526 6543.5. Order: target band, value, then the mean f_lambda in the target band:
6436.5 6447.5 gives 0.07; 32.6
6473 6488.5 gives 0.00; 35.6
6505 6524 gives 0.05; 34.4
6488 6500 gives 0.05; 34.1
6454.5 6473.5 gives 0.05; 33.5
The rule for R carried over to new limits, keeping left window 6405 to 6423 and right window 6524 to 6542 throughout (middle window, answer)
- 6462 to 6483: 0.04 mag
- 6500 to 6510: 0.06 mag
